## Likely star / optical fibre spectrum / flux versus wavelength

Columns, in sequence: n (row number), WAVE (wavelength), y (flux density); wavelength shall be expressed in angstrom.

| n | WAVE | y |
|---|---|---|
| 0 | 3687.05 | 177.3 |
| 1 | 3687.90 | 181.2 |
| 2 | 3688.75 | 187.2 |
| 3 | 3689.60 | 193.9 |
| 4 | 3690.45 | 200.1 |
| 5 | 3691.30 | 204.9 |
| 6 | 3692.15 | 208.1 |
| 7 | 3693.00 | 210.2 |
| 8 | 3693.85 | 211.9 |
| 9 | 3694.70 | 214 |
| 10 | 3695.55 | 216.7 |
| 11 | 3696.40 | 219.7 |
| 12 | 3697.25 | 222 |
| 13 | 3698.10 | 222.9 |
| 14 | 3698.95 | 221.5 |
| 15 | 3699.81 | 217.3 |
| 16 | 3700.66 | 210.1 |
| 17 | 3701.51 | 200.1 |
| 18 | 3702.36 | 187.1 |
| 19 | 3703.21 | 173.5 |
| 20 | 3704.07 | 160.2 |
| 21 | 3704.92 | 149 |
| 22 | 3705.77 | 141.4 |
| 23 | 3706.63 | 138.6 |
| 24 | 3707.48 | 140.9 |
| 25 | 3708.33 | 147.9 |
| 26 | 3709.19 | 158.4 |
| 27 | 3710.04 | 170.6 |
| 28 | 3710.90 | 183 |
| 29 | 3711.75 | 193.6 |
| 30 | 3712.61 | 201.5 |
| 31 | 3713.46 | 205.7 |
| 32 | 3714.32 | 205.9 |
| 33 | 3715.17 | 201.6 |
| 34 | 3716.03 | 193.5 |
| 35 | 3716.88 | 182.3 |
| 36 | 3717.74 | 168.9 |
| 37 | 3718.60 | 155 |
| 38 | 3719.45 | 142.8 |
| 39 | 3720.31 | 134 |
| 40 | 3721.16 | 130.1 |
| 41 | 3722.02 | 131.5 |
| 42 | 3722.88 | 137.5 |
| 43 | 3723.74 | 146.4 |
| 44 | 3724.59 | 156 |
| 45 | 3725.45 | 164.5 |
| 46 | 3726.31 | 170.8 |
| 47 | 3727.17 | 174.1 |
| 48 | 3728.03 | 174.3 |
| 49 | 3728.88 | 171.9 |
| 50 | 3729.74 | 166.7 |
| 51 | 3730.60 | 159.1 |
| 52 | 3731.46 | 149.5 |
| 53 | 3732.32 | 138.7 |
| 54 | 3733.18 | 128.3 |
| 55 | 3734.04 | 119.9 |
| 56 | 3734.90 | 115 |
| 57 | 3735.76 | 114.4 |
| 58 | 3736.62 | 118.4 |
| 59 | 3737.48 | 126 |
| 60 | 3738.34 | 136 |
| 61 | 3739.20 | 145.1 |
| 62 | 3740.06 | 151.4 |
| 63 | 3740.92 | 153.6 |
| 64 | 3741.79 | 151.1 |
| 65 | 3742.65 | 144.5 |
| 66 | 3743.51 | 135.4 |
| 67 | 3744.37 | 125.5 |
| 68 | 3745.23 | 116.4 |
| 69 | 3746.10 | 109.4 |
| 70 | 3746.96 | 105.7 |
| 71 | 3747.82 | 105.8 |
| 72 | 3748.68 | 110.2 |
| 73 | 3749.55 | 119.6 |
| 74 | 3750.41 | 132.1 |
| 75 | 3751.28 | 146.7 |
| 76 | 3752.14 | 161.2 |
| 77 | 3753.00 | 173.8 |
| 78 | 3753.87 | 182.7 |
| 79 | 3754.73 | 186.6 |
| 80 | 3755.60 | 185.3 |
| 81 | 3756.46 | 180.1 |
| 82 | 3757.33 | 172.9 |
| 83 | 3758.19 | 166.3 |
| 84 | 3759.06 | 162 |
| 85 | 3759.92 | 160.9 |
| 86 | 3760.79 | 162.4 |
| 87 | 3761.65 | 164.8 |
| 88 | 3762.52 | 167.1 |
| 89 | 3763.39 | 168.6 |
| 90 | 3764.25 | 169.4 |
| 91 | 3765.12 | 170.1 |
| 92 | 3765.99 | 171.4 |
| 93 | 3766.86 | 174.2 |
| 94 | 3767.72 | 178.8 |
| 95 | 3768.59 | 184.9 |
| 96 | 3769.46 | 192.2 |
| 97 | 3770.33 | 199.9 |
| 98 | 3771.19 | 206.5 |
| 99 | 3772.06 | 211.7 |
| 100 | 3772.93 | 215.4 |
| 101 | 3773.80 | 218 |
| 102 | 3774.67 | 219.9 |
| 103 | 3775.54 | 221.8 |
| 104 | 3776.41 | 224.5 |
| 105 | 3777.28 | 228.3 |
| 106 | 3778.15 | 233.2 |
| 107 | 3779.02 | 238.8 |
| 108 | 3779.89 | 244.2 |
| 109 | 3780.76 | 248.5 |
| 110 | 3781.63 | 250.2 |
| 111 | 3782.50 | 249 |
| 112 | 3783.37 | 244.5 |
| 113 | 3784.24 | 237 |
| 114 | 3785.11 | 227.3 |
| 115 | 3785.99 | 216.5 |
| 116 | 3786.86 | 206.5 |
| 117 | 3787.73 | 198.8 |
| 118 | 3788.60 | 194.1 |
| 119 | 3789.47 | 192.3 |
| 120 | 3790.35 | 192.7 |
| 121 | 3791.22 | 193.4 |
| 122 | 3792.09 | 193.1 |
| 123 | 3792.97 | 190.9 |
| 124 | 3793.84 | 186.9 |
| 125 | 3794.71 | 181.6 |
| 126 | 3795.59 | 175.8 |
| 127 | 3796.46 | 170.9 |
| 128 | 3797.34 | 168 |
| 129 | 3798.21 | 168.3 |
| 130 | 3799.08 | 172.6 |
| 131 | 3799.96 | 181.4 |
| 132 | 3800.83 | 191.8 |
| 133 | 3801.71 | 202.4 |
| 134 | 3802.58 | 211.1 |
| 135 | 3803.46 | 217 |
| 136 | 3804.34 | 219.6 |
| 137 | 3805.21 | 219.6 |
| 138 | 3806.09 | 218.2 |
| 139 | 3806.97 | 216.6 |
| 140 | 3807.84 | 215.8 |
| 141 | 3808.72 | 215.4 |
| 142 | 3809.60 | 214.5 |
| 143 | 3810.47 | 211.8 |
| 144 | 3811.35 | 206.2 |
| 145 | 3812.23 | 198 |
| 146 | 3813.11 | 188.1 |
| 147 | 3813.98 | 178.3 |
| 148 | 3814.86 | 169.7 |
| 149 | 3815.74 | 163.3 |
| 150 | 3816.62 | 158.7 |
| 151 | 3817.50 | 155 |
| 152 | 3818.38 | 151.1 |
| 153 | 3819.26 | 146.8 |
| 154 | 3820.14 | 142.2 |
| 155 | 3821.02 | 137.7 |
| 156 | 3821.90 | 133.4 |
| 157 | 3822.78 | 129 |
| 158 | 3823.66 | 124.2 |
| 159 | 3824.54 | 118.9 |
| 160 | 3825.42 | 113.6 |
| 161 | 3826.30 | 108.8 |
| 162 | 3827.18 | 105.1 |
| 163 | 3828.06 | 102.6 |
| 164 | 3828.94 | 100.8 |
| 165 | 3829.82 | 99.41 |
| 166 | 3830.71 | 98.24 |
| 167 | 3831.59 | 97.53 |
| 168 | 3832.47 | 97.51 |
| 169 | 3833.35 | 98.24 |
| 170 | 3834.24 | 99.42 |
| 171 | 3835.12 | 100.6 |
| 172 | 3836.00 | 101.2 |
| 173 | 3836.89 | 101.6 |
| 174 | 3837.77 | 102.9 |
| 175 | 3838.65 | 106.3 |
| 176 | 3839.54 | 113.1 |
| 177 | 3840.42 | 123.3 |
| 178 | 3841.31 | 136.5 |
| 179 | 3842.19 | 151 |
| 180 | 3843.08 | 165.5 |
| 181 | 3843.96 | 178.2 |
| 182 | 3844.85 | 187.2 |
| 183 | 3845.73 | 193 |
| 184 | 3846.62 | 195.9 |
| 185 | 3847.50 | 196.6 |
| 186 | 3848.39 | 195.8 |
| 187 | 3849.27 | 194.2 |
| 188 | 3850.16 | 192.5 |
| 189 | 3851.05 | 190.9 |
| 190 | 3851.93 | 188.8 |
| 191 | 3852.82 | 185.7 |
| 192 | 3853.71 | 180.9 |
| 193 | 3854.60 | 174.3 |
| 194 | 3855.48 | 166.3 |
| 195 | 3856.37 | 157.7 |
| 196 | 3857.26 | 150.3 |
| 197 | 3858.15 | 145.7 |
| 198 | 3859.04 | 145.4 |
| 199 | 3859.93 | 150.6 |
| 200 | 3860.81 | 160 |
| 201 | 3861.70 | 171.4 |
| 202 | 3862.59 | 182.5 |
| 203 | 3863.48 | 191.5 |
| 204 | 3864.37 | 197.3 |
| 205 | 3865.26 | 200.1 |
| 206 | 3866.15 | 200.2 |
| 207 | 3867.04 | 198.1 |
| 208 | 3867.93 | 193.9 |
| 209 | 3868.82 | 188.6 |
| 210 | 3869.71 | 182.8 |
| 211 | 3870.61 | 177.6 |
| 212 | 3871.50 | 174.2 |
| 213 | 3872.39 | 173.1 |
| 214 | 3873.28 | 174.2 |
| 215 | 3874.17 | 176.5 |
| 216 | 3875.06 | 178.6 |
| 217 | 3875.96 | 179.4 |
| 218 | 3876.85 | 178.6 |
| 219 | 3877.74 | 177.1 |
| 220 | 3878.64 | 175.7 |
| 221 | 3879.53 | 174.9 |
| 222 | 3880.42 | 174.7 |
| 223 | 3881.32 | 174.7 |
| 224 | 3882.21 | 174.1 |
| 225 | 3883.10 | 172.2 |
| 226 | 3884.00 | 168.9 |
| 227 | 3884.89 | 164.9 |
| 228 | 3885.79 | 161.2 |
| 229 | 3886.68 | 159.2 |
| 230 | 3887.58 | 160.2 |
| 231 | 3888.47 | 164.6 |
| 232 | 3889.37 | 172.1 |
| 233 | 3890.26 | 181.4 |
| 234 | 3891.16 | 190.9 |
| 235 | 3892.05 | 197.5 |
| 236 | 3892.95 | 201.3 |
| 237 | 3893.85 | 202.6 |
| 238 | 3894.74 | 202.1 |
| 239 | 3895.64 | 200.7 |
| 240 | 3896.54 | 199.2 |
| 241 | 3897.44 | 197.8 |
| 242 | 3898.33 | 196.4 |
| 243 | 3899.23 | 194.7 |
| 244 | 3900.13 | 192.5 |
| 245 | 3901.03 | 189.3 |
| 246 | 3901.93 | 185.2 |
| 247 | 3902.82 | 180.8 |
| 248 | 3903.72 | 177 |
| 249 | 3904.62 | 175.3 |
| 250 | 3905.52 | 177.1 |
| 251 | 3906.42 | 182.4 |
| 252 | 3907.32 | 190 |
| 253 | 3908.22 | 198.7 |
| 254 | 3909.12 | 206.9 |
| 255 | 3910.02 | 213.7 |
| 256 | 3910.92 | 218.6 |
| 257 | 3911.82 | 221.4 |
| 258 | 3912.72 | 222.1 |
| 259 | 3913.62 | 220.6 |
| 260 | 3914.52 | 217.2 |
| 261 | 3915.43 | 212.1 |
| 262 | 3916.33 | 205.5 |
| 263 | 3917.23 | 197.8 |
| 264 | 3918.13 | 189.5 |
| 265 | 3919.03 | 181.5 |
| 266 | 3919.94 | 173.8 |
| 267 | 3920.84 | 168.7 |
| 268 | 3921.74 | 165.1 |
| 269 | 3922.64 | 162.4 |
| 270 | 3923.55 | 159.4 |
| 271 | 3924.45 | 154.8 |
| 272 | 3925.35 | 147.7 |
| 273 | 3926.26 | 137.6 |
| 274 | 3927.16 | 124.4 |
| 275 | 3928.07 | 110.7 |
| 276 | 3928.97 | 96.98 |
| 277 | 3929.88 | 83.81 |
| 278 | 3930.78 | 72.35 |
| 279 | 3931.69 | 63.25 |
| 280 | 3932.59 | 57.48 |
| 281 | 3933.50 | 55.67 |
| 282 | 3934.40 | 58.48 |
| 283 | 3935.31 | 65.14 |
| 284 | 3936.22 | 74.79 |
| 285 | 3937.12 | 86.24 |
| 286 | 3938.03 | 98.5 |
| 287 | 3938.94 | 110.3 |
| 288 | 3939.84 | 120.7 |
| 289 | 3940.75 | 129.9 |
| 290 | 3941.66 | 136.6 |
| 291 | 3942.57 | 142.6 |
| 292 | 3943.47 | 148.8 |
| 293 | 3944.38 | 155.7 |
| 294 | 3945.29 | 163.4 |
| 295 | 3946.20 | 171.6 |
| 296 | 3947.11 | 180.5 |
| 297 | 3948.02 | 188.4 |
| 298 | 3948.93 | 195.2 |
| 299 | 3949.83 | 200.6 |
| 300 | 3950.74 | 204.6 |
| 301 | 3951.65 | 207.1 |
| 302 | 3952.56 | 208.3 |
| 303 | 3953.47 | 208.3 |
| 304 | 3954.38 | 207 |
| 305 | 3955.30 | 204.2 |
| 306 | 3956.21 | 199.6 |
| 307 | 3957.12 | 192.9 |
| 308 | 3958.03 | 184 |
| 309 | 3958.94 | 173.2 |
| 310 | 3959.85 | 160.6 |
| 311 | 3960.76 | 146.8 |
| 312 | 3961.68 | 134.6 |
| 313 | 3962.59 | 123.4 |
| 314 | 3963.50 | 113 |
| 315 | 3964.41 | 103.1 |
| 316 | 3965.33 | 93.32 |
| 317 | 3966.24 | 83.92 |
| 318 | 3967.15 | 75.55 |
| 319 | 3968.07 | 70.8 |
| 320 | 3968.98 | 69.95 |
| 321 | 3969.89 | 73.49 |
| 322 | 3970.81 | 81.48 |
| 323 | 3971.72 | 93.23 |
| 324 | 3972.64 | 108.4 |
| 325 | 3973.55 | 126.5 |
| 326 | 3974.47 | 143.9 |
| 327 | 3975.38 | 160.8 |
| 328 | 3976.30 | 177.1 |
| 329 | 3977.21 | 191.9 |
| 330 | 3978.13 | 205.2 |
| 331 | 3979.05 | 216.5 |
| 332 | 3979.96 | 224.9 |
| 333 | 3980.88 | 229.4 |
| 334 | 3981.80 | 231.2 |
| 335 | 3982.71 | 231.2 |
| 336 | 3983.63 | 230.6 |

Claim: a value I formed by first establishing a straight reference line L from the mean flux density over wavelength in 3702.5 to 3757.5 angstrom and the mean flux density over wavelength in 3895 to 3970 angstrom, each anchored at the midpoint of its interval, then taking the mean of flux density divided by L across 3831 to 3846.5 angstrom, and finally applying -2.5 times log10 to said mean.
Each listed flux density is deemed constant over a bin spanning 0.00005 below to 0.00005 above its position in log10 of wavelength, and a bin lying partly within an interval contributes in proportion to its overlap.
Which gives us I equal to 0.21 mag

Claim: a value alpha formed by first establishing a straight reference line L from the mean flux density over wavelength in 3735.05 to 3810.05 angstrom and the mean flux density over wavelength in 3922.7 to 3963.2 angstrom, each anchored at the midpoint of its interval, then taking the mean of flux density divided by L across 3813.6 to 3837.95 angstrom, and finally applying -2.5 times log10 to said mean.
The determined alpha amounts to 0.36 mag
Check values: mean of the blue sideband 183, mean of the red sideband 142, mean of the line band 123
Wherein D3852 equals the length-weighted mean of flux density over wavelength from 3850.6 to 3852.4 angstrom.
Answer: 190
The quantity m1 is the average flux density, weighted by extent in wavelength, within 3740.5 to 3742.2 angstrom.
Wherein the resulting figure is 152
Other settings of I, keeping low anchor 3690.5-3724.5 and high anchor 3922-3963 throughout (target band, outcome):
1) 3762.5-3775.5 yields -0.12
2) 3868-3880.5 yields -0.16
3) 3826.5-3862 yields 0.10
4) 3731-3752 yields 0.33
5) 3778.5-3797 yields -0.25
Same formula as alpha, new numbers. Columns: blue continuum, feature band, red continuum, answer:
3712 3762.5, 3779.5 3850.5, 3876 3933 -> -0.053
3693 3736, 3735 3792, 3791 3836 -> -0.078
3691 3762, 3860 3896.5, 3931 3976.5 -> -0.248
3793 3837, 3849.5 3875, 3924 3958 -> -0.173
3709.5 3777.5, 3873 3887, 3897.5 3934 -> -0.042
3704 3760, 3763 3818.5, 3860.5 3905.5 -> -0.219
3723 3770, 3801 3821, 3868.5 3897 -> -0.158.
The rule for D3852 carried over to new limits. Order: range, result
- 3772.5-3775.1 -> 218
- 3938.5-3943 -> 128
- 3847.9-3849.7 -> 195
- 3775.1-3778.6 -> 227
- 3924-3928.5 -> 135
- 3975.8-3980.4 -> 203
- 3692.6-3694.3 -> 211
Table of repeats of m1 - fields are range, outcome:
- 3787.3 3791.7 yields 194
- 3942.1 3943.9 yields 146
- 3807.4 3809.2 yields 216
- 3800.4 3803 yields 202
